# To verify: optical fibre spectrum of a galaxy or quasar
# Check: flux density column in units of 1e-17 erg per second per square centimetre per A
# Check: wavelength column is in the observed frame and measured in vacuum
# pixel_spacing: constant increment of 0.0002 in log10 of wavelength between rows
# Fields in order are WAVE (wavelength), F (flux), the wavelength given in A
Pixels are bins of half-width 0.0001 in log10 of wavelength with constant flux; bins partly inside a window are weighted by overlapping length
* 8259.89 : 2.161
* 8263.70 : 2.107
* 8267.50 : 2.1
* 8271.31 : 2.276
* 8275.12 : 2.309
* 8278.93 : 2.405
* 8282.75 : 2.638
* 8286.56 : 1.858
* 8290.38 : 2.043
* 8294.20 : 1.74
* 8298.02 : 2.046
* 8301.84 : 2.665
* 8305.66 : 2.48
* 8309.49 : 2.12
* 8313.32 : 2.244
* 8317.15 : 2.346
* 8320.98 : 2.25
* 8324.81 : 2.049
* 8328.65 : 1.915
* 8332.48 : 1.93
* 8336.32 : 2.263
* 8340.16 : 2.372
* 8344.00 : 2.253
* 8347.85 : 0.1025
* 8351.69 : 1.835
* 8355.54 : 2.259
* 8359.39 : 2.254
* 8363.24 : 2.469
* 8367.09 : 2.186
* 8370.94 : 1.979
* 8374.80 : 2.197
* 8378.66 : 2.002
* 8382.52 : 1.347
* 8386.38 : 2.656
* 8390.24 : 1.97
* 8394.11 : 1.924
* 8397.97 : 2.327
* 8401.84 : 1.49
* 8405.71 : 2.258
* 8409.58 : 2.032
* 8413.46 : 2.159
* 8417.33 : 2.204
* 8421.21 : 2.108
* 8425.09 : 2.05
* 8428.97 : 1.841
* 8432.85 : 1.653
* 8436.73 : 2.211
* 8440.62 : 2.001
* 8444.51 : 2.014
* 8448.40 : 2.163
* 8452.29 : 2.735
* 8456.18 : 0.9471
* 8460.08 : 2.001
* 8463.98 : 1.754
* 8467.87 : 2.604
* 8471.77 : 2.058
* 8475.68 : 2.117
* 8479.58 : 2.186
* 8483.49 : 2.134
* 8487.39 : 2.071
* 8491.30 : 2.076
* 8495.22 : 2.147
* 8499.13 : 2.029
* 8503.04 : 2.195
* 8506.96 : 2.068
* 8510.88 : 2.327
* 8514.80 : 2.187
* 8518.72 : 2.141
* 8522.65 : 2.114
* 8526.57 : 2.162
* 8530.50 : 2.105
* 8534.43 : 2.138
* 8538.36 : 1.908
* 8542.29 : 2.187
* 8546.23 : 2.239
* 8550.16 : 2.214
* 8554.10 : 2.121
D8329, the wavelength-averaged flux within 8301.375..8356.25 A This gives 2.05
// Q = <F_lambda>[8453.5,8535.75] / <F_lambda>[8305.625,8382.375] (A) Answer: 1.02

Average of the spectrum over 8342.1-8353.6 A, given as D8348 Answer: 1.39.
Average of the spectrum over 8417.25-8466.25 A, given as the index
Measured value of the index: 1.97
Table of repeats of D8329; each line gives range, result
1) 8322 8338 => 2.05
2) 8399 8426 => 2.05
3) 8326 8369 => 1.99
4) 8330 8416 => 2.01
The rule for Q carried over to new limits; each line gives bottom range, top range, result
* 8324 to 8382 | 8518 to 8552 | 1.07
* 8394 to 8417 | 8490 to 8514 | 1.04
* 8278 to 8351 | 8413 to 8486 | 0.98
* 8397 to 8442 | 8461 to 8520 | 1.06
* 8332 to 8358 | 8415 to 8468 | 1.07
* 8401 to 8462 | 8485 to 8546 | 1.06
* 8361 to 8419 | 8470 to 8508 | 1.01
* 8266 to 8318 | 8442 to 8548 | 0.94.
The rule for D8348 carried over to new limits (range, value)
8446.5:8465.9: 1.92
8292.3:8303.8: 2.15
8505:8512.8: 2.2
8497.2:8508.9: 2.1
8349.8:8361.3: 2.12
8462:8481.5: 2.14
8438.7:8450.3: 2.06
